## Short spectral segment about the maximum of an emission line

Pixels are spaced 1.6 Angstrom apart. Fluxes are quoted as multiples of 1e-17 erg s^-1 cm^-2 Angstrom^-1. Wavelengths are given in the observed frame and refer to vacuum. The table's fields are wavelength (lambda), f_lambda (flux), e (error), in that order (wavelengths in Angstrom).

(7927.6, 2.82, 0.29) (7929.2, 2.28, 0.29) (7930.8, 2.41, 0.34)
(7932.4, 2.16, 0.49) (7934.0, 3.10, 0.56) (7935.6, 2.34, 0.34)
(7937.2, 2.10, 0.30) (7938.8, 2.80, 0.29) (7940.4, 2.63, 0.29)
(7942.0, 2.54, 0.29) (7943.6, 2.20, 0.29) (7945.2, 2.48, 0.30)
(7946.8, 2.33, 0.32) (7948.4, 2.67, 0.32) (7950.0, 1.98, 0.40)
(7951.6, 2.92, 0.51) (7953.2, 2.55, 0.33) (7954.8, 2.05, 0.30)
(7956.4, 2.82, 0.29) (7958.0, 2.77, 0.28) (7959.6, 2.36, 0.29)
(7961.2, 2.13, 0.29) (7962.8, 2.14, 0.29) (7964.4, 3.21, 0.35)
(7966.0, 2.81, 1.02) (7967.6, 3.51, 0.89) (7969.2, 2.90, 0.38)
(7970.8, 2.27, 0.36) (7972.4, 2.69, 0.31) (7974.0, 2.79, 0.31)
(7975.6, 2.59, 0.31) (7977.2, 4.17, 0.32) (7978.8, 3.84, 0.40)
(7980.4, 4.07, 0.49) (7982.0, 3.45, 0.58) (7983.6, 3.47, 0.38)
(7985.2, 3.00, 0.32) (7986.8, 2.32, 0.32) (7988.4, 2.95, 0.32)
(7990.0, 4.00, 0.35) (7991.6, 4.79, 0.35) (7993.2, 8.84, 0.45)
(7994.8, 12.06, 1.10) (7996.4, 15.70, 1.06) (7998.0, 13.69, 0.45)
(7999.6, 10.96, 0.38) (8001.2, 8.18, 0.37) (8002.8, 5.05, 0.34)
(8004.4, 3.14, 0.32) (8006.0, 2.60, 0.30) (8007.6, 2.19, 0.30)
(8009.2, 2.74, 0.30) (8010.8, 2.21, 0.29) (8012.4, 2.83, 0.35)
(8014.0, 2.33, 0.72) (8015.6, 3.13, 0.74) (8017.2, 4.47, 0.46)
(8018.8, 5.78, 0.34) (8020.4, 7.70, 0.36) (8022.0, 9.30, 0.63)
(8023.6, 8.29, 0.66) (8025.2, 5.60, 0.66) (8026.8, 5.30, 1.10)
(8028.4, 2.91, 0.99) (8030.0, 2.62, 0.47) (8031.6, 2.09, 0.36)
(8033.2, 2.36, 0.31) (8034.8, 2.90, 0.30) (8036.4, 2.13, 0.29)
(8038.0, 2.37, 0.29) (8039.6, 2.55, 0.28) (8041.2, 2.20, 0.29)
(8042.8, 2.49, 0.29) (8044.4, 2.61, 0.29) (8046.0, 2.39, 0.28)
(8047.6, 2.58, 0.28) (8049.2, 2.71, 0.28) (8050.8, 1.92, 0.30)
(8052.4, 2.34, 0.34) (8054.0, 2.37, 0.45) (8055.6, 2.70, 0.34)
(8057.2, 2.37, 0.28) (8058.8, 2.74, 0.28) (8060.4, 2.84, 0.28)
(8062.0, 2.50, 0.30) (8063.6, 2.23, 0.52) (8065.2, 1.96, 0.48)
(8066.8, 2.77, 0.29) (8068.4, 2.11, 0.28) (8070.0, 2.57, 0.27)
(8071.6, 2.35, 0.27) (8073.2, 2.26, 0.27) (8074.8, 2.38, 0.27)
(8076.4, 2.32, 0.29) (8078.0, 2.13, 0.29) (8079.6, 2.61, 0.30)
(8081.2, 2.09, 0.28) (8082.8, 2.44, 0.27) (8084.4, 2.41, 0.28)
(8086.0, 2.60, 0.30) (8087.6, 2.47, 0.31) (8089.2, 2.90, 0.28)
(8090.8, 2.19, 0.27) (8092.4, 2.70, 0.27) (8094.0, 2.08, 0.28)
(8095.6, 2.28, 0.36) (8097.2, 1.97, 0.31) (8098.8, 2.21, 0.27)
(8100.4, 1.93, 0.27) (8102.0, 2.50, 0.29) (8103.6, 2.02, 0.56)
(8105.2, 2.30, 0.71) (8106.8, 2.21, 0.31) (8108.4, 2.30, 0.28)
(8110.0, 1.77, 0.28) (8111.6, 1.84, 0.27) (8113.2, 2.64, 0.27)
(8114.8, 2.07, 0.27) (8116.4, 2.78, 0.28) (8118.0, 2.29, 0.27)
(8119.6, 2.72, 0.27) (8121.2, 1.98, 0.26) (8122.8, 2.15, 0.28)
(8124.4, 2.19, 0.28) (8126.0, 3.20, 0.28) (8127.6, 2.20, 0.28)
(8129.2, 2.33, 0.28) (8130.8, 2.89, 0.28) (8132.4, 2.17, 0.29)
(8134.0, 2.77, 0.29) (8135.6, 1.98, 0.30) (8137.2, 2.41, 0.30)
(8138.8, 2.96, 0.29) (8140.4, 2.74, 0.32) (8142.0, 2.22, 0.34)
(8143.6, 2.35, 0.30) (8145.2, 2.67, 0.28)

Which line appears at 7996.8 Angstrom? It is H-alpha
